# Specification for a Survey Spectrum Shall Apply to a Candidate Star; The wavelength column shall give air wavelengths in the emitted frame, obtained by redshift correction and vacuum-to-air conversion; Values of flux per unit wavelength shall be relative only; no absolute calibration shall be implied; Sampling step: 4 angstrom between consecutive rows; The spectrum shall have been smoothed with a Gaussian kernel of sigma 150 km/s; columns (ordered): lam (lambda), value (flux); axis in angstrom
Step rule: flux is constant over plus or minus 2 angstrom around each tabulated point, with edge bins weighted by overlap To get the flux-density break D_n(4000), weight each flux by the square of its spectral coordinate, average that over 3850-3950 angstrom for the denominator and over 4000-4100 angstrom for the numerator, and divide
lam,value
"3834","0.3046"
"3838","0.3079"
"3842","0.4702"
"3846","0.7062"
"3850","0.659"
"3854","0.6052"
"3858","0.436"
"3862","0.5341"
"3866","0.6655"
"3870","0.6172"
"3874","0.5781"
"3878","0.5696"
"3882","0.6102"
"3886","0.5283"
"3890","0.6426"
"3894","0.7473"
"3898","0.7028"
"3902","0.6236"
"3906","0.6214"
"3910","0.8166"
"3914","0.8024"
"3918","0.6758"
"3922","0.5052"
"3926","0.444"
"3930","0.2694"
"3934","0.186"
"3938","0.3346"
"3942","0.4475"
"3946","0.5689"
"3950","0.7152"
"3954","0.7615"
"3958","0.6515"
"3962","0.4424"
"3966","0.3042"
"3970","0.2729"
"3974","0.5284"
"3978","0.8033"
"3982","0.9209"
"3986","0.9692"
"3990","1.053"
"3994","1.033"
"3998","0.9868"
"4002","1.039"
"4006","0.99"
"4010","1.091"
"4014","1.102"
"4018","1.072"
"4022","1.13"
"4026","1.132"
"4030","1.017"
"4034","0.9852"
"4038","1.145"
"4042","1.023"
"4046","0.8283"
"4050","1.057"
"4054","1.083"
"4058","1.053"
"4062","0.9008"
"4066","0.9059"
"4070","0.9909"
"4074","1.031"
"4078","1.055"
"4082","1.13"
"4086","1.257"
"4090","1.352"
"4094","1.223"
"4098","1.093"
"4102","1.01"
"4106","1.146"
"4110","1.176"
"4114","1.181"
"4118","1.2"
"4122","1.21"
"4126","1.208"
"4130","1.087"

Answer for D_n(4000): 2.03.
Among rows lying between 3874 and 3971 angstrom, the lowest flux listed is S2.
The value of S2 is 0.186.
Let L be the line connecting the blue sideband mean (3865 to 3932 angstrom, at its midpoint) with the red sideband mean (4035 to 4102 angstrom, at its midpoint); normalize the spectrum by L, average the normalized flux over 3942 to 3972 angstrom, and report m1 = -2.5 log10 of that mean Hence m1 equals 0.405 mag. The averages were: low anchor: 0.612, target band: 0.525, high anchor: 1.07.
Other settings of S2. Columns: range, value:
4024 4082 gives 0.8283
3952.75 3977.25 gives 0.2729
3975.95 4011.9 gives 0.8033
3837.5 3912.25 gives 0.3079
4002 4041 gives 0.9852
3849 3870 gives 0.436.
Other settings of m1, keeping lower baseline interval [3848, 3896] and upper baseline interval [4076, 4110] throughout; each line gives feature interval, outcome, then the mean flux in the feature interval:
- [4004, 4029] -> -0.12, 1.08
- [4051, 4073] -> 0.09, 0.992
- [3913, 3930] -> 0.28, 0.556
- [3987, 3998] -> -0.14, 1.03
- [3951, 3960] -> 0.15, 0.707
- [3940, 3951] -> 0.36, 0.565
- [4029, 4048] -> 0.02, 0.999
